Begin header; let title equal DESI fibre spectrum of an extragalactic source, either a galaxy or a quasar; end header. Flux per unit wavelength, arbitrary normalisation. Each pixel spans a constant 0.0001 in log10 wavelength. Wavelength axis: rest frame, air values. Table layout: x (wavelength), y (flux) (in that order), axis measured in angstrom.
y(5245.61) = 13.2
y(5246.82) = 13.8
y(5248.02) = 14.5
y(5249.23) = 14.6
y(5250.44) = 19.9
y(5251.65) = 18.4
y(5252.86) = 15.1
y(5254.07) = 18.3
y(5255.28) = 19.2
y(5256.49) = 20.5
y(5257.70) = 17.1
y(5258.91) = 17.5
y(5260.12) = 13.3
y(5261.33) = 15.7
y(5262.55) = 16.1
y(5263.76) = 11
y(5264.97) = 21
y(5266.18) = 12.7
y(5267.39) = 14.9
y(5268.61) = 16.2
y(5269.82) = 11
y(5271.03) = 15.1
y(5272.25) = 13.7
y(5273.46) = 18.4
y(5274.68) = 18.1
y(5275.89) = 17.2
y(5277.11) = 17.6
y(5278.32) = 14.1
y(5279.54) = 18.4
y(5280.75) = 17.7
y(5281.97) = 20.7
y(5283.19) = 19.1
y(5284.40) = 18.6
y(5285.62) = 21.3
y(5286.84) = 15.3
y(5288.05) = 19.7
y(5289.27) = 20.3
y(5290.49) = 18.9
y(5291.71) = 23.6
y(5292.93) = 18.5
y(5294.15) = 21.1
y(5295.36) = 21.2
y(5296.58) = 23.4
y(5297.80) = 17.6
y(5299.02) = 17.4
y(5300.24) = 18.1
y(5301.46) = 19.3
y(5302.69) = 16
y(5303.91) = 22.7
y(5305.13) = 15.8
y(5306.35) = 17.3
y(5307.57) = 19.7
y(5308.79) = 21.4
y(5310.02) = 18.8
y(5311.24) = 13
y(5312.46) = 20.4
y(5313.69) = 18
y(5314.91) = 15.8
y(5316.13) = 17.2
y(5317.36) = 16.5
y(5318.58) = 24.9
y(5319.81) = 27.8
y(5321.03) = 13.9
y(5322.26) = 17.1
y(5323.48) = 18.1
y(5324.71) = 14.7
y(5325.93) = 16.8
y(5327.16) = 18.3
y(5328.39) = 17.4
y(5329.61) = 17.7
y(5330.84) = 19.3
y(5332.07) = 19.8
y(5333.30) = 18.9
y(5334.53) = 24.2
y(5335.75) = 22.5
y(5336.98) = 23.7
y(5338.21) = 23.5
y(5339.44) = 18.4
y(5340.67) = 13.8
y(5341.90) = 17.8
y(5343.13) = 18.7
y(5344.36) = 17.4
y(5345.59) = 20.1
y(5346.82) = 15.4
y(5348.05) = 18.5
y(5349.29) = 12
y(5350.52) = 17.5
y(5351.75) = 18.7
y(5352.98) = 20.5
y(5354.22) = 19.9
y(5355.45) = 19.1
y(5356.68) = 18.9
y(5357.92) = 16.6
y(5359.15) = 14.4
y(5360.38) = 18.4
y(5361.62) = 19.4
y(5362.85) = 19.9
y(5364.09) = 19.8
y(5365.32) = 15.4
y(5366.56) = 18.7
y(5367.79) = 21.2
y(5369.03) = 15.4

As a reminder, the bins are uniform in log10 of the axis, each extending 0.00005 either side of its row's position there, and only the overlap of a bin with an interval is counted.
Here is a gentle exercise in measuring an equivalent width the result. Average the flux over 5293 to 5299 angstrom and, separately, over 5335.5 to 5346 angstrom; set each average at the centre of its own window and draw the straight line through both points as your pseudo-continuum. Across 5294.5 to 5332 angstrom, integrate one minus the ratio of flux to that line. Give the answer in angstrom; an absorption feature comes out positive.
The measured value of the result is 2.7 angstrom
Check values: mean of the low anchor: 20.3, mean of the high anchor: 19.4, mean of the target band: 18.6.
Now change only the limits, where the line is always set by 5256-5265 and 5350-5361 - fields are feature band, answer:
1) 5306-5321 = -1.5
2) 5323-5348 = -1.4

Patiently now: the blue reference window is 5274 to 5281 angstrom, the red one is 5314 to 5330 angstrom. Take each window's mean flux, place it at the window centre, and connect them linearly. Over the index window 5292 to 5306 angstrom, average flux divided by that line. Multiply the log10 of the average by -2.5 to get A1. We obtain -0.09 mag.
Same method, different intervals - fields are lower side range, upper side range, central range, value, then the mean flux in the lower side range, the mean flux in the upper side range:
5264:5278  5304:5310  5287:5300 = -0.13 mag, 15.8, 18.9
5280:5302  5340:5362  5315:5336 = -0.03 mag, 19.5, 17.6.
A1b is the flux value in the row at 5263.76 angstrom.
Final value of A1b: 11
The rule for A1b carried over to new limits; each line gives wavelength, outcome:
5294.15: 21.1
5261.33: 15.7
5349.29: 12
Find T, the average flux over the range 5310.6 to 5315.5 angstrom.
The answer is 16.8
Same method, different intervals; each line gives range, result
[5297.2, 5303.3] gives 17.7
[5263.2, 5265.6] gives 16.1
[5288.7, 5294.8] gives 20.5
